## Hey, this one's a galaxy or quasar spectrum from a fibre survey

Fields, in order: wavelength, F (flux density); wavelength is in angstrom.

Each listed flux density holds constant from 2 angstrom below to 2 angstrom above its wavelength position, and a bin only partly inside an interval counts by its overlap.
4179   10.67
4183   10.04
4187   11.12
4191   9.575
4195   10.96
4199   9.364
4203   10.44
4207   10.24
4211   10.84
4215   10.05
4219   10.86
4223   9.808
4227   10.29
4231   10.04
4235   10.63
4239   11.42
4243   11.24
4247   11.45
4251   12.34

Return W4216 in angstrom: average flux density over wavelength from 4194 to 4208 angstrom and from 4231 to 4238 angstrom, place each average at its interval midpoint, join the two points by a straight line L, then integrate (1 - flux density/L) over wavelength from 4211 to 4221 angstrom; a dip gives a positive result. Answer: -0.2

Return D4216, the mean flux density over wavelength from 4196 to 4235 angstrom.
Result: 10.3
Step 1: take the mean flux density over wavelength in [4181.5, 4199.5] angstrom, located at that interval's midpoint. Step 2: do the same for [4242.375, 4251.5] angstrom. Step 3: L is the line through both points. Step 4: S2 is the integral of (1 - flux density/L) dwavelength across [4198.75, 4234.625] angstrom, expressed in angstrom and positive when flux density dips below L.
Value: 2.1 angstrom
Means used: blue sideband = 10.3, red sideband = 11.6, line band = 10.3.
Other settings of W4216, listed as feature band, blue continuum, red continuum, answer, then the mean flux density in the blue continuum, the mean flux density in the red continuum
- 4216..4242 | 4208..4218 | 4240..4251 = 1.1 angstrom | 10.5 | 11.5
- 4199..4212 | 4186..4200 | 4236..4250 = 0.3 angstrom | 10.3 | 11.4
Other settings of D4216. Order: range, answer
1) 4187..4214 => 10.3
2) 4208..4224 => 10.4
